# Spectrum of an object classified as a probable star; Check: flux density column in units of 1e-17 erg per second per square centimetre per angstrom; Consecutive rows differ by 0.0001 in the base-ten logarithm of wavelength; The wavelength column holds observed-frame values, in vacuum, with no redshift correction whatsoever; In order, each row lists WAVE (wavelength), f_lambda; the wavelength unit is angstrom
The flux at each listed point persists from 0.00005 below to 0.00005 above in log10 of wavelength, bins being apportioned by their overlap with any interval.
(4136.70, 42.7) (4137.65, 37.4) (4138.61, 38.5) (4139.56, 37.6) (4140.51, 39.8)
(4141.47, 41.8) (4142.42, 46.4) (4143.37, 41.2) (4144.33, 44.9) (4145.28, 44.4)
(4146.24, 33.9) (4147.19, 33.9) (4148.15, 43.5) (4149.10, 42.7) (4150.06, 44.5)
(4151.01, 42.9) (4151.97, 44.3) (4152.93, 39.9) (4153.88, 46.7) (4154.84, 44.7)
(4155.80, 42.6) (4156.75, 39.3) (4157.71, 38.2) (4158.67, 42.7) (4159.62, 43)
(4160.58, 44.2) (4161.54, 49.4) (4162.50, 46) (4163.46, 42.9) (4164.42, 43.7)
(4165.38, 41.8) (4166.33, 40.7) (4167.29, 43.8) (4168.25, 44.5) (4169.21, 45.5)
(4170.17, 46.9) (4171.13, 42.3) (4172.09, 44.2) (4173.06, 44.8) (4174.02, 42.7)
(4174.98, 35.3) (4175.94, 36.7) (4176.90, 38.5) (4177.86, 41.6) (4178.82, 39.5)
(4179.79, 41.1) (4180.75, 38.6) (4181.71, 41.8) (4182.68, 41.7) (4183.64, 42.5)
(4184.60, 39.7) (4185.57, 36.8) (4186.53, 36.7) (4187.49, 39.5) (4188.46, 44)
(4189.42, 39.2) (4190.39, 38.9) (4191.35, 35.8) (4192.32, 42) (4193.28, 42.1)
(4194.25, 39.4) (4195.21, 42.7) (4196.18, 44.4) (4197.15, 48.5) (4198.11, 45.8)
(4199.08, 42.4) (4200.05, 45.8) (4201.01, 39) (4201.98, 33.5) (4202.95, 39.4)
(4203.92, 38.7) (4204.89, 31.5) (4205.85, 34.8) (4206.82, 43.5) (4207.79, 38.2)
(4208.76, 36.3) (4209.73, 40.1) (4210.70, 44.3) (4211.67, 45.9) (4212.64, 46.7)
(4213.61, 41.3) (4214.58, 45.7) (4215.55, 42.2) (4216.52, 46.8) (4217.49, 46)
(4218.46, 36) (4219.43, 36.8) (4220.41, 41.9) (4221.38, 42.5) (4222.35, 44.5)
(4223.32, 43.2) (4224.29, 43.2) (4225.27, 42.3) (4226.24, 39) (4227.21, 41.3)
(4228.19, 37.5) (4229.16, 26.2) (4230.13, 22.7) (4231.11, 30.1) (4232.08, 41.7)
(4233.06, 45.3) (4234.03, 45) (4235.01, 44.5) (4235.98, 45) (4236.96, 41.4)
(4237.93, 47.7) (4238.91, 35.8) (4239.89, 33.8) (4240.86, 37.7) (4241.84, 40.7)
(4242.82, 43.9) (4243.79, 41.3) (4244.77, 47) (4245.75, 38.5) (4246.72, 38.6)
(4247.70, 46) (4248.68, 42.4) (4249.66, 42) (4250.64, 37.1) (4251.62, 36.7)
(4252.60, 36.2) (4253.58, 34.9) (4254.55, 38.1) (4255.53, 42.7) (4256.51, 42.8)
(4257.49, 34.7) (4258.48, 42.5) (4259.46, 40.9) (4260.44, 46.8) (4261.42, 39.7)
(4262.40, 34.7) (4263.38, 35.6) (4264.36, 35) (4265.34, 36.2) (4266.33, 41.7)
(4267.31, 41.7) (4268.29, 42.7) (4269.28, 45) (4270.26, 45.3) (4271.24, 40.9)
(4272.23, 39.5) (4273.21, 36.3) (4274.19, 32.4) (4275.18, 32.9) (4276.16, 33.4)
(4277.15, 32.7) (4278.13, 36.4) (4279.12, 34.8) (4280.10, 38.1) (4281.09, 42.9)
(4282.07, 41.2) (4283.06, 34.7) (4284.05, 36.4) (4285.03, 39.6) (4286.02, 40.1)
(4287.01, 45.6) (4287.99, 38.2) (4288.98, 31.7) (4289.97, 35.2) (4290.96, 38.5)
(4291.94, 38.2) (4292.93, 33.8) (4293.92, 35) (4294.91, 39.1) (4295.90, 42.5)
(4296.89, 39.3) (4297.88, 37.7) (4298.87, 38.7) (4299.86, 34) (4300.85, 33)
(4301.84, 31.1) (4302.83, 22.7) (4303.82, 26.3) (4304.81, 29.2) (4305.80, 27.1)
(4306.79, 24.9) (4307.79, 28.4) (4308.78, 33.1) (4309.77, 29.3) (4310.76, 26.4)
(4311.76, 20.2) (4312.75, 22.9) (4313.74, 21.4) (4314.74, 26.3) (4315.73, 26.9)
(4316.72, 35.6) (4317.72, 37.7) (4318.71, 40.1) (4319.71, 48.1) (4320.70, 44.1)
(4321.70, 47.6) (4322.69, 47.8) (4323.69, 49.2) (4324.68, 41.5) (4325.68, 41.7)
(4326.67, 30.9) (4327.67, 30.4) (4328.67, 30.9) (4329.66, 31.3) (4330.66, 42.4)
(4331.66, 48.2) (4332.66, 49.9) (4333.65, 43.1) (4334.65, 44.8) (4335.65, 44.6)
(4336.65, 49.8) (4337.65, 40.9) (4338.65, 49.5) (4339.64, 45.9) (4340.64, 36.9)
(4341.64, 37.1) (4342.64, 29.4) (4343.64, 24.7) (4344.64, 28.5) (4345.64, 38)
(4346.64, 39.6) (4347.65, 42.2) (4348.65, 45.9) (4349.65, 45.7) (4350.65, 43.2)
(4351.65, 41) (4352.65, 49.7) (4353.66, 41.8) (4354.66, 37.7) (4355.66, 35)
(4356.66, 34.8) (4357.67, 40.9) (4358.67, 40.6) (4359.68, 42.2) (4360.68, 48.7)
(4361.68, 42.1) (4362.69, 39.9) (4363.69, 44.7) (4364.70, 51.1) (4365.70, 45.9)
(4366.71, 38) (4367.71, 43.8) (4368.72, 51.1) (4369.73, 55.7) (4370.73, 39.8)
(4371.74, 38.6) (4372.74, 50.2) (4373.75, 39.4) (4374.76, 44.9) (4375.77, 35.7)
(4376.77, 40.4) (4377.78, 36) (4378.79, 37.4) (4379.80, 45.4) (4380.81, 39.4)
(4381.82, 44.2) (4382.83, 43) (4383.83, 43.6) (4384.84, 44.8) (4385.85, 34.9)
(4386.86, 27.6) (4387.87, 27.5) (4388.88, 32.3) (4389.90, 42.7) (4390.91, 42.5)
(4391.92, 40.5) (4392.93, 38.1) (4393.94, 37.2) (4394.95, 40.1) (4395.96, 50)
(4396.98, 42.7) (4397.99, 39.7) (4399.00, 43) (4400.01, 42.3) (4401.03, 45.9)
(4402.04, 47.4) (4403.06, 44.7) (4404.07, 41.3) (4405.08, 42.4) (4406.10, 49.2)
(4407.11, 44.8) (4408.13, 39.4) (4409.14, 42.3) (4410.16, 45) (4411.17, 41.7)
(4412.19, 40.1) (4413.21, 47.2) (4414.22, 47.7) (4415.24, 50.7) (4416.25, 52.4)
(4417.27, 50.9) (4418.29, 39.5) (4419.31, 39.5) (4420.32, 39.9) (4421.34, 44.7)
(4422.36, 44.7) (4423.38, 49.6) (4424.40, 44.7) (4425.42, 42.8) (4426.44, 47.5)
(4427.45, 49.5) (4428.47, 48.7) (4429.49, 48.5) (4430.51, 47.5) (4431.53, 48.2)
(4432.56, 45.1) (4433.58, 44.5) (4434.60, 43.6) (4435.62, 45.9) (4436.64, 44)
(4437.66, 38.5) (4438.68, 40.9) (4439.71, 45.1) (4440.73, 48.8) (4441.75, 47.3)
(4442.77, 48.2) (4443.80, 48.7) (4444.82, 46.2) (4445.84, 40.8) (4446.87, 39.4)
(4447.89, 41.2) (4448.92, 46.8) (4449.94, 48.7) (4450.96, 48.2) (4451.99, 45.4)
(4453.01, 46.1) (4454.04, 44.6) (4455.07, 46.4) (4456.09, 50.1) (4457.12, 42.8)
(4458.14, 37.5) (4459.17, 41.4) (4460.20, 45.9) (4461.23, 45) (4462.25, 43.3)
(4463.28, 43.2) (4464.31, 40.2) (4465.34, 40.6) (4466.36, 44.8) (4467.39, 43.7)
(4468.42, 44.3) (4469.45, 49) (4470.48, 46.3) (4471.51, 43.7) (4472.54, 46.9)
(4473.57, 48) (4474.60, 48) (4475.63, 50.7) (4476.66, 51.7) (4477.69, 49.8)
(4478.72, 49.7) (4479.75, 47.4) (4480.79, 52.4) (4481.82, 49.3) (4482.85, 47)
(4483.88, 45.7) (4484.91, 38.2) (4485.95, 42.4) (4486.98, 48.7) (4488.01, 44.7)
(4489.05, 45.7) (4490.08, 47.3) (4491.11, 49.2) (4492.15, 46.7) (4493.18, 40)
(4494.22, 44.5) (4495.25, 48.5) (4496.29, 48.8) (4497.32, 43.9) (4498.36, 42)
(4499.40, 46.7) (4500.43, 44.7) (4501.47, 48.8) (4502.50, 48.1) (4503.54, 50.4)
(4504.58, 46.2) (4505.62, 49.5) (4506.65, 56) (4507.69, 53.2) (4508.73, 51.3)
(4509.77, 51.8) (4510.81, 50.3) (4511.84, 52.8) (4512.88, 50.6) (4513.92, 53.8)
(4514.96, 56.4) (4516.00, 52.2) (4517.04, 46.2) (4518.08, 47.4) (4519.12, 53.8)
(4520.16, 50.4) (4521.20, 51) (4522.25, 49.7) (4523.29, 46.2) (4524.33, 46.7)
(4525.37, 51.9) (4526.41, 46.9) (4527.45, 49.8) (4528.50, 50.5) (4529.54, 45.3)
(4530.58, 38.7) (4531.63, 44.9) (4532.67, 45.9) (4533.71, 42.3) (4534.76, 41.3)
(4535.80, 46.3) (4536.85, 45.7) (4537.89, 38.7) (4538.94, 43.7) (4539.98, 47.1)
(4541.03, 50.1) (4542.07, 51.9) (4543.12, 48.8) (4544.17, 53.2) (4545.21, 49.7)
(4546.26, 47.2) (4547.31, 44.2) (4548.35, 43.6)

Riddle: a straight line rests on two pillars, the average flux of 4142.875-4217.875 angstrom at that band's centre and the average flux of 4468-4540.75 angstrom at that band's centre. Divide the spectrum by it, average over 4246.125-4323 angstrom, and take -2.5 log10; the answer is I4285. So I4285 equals 0.192 mag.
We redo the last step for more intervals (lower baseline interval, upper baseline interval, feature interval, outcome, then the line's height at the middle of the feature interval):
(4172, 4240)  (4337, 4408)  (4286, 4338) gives 0.14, 41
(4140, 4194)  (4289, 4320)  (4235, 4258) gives -0.12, 36.2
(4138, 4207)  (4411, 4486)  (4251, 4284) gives 0.12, 42.8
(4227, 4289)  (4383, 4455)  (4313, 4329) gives 0.10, 40.9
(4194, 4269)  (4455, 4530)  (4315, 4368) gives 0.06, 43.4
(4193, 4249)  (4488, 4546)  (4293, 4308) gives 0.29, 42.8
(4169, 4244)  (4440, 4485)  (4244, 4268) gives 0.05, 41.7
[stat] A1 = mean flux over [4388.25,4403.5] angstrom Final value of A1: 41.8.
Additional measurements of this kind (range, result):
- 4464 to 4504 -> 46.4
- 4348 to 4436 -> 43.1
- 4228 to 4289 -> 39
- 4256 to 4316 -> 35.3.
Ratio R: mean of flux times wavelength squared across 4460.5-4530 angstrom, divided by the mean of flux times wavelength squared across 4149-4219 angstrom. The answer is 1.32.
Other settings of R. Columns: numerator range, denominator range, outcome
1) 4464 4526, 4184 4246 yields 1.35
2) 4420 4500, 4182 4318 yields 1.32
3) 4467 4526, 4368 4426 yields 1.18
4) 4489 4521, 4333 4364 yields 1.28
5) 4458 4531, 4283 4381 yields 1.33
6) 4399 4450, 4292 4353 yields 1.28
